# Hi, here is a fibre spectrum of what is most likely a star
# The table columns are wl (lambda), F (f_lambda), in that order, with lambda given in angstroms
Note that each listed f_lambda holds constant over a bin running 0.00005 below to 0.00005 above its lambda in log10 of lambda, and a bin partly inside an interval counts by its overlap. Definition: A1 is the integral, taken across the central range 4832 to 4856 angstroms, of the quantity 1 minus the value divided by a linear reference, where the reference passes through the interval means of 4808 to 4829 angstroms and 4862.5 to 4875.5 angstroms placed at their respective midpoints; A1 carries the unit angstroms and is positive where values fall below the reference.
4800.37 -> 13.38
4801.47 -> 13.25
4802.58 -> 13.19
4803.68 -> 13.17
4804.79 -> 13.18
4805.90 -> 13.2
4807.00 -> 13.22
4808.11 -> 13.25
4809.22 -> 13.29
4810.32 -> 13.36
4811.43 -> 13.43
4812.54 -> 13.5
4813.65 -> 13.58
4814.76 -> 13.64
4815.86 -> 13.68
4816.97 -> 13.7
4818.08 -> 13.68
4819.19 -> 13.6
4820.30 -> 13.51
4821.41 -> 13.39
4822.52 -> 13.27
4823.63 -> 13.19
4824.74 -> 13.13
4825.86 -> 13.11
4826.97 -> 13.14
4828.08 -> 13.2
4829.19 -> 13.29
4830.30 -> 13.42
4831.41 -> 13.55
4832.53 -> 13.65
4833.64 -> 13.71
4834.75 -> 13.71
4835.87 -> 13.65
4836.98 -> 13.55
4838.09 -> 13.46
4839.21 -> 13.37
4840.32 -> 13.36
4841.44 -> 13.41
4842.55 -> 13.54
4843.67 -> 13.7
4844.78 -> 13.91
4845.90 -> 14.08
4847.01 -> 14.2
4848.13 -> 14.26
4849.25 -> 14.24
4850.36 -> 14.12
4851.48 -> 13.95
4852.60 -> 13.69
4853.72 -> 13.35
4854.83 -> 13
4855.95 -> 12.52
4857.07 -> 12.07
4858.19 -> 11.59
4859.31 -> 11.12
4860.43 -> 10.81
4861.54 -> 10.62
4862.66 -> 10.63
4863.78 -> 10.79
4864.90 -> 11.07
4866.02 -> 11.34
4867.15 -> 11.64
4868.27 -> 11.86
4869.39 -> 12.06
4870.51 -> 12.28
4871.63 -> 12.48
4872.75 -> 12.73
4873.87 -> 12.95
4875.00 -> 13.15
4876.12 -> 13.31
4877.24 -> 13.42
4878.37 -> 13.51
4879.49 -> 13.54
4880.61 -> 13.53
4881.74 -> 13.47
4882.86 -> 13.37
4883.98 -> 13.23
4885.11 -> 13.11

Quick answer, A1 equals -1.9 angstroms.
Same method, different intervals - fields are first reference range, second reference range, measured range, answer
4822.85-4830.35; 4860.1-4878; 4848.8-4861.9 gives -0.2 angstroms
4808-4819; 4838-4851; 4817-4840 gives 0.4 angstroms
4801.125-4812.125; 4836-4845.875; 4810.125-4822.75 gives -0.2 angstroms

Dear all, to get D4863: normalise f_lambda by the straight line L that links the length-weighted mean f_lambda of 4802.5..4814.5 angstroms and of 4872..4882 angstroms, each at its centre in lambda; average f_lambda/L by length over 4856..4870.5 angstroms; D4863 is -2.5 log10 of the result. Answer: 0.17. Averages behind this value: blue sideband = 13.3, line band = 11.4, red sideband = 13.3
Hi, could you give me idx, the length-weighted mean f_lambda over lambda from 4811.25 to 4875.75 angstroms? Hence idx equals 13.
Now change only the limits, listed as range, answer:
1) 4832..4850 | 13.7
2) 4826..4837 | 13.5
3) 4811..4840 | 13.5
